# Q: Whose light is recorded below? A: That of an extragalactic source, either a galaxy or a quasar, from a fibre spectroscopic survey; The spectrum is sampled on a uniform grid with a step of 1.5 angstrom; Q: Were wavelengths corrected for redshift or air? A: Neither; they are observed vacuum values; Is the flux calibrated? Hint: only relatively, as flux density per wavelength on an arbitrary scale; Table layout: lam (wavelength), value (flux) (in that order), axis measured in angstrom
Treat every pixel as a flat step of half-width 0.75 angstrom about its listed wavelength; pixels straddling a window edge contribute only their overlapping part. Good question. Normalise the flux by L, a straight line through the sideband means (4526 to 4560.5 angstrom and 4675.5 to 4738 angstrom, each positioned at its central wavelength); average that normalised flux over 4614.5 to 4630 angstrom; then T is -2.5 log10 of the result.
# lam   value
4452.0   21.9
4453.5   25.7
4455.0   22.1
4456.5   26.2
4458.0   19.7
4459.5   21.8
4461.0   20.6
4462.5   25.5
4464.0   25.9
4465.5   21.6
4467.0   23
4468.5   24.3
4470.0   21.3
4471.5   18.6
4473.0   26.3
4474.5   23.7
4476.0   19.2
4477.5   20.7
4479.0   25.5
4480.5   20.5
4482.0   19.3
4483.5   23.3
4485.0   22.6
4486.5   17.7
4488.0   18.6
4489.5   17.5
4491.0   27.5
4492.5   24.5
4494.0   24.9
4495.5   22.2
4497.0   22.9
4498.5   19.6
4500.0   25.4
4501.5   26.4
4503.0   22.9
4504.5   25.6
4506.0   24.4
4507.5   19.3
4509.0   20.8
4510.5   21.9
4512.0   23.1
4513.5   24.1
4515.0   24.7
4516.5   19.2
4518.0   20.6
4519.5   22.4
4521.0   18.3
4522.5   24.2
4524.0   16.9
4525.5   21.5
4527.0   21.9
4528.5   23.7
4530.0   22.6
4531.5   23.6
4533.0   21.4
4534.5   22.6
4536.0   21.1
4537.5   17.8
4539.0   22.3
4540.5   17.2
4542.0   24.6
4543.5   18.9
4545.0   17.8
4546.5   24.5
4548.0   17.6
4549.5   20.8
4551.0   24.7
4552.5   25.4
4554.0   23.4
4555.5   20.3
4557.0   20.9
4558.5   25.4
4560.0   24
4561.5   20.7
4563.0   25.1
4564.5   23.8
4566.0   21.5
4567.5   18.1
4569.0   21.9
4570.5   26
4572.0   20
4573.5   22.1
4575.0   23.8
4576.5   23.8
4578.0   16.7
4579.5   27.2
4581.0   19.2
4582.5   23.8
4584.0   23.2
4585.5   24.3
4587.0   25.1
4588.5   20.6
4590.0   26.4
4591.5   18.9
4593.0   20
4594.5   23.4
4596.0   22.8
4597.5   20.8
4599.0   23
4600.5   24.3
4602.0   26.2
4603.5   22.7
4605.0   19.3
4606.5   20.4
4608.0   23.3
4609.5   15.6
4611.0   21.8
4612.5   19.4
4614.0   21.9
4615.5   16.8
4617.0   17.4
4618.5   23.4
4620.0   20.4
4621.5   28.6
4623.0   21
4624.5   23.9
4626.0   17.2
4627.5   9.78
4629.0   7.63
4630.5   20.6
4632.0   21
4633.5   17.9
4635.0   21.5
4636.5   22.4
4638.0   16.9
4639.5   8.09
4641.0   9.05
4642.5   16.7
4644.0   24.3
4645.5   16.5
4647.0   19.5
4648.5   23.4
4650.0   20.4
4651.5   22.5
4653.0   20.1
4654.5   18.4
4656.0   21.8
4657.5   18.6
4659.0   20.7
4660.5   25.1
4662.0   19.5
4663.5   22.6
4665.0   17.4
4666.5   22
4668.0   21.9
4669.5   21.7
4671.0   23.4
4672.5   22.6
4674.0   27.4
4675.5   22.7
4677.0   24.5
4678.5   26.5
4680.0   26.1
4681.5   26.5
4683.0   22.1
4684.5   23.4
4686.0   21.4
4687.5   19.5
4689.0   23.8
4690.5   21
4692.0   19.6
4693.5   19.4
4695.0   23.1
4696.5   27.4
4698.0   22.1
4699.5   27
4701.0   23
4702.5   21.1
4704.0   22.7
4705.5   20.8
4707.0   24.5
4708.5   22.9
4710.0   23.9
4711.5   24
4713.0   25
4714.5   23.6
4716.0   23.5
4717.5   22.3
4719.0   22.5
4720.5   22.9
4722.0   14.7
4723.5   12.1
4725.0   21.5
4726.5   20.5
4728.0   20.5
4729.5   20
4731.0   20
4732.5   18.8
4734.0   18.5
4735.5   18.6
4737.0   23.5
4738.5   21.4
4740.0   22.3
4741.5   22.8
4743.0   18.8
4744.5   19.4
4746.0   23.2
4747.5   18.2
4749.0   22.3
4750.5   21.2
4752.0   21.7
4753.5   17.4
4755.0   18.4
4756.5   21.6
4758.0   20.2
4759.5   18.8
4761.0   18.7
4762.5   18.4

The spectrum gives 0.17 mag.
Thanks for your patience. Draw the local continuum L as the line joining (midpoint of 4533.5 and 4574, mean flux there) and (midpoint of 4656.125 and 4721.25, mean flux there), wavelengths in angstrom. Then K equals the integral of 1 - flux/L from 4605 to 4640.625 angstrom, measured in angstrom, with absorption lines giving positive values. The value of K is 5.5 angstrom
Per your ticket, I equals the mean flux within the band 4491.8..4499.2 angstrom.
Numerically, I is 22.8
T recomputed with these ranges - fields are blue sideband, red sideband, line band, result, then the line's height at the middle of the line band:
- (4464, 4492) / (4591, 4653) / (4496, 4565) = -0.05 mag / 21.1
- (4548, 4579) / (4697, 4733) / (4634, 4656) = 0.18 mag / 22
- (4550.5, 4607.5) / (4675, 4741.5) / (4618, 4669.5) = 0.15 mag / 22.3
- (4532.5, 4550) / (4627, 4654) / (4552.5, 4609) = -0.16 mag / 19.4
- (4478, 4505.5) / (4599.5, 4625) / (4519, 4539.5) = 0.04 mag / 22.3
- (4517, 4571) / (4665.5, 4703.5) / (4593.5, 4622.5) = 0.04 mag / 22.4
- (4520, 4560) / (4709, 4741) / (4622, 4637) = 0.16 mag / 21.3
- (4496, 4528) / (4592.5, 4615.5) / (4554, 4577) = -0.03 mag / 21.8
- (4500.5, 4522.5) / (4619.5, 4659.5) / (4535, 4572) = -0.03 mag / 21.3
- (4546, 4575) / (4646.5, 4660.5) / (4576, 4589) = -0.03 mag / 22.1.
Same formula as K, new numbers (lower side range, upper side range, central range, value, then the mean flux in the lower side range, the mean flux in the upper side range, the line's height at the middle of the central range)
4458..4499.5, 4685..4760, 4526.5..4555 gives 0.36 angstrom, 22.2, 21.3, 21.9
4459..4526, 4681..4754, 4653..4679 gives -0.42 angstrom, 22.2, 21.6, 21.7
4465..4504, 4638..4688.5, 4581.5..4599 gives -0.85 angstrom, 22.3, 21.1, 21.6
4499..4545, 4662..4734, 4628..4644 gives 4.08 angstrom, 21.9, 22.2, 22.1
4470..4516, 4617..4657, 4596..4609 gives -1.72 angstrom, 22.4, 18.9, 19.8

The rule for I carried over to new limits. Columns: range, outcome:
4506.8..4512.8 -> 21.3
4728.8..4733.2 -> 19.6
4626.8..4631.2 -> 12.6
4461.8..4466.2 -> 24.4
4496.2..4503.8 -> 23.4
